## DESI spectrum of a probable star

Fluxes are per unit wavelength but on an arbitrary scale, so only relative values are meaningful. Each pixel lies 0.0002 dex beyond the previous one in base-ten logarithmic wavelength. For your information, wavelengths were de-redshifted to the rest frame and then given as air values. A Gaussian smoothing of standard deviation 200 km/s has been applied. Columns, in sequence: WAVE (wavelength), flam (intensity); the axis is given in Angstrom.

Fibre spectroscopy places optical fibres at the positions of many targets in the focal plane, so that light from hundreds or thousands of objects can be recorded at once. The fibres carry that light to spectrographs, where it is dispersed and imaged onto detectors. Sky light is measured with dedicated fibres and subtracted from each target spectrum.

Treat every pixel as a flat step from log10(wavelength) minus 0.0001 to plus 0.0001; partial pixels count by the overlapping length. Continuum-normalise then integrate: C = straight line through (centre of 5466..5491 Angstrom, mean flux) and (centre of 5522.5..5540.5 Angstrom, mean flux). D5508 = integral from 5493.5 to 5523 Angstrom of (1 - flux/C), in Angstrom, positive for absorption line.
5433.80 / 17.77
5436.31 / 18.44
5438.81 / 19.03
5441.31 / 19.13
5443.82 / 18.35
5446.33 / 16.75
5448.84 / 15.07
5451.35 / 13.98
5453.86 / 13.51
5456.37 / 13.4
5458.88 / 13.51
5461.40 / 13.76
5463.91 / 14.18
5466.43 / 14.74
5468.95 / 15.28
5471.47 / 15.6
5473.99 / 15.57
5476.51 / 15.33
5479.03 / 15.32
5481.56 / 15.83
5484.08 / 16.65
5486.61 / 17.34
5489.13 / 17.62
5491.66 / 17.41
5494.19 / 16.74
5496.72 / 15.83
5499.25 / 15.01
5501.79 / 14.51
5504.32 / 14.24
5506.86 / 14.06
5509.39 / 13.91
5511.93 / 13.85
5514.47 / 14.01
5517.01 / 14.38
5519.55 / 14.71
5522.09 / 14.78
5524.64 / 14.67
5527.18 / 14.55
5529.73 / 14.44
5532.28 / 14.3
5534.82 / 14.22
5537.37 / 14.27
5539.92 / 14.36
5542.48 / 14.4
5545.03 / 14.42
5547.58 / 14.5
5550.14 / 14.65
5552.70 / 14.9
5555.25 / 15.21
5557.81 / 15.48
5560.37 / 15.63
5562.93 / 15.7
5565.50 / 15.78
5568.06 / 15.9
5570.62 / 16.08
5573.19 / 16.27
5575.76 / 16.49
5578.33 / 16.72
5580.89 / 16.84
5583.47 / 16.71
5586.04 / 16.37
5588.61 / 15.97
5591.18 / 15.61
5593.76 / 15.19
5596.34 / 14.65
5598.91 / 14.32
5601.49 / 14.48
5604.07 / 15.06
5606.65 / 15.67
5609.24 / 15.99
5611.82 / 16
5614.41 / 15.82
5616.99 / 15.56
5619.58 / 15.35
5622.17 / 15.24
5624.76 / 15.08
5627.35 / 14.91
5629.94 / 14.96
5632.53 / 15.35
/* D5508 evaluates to 1.0 Angstrom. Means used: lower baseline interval 16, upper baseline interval 14.4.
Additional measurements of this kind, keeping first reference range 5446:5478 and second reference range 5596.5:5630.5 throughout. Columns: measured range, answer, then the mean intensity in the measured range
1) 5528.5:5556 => 0.83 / 14.5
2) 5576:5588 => -1.18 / 16.6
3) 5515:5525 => 0.18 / 14.6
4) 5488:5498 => -1.45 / 16.9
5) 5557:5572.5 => -0.76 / 15.8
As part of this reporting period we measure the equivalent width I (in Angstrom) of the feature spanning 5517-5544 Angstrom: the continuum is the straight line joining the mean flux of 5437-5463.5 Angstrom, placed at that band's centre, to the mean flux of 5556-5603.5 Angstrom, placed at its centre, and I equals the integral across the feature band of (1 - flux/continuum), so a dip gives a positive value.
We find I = 2.2 Angstrom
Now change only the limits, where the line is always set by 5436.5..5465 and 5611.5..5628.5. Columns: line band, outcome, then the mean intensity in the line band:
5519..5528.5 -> 0.52 Angstrom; 14.7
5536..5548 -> 0.87 Angstrom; 14.4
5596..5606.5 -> 0.46 Angstrom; 14.8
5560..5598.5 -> -1.28 Angstrom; 16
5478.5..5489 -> -0.61 Angstrom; 16.5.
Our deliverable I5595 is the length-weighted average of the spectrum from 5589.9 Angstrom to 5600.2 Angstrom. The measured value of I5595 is 14.9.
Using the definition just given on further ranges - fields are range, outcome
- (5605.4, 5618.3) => 15.8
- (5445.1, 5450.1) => 15.9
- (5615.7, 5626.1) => 15.3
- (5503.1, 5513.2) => 14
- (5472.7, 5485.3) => 15.7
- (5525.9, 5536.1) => 14.4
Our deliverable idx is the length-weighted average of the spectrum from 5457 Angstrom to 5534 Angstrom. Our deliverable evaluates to 15.1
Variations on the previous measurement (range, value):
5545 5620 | 15.6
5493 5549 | 14.5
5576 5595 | 16.2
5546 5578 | 15.6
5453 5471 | 14.1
